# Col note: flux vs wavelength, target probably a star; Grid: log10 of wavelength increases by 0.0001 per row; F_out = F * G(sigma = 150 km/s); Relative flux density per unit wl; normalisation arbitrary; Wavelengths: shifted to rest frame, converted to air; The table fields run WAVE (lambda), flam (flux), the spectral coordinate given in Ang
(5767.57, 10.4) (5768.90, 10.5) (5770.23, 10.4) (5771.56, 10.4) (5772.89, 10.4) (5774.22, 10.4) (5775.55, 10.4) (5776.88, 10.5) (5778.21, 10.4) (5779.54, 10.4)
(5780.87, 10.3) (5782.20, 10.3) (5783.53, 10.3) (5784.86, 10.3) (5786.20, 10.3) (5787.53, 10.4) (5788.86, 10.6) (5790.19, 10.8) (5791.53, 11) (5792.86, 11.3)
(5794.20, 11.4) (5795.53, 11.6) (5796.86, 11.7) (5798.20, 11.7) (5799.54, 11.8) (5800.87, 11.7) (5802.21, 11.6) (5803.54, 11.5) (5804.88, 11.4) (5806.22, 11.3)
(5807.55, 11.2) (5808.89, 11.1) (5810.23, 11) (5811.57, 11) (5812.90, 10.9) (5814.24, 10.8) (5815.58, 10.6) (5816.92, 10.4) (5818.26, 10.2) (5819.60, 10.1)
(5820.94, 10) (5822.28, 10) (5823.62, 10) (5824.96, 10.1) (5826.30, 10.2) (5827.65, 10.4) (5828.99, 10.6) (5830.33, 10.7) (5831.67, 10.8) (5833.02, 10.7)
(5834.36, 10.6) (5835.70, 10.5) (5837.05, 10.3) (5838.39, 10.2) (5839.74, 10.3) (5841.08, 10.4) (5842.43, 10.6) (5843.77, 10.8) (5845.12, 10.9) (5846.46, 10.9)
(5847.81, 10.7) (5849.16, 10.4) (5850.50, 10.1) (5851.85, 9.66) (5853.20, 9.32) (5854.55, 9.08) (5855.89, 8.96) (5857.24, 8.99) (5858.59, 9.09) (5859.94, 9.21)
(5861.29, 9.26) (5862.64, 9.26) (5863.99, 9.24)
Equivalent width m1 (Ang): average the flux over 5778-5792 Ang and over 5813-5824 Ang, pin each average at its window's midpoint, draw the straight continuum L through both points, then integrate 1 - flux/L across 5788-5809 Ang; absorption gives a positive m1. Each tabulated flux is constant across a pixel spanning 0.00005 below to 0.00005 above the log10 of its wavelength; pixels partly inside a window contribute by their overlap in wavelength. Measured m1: -1.9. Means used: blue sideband 10.5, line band 11.4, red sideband 10.3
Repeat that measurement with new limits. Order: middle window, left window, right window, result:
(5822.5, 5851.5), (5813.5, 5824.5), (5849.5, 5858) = -2.0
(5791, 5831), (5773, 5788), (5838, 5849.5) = -1.7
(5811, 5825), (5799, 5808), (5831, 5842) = 0.9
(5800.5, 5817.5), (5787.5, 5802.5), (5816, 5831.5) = -0.5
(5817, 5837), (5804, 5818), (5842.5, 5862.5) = 0.3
